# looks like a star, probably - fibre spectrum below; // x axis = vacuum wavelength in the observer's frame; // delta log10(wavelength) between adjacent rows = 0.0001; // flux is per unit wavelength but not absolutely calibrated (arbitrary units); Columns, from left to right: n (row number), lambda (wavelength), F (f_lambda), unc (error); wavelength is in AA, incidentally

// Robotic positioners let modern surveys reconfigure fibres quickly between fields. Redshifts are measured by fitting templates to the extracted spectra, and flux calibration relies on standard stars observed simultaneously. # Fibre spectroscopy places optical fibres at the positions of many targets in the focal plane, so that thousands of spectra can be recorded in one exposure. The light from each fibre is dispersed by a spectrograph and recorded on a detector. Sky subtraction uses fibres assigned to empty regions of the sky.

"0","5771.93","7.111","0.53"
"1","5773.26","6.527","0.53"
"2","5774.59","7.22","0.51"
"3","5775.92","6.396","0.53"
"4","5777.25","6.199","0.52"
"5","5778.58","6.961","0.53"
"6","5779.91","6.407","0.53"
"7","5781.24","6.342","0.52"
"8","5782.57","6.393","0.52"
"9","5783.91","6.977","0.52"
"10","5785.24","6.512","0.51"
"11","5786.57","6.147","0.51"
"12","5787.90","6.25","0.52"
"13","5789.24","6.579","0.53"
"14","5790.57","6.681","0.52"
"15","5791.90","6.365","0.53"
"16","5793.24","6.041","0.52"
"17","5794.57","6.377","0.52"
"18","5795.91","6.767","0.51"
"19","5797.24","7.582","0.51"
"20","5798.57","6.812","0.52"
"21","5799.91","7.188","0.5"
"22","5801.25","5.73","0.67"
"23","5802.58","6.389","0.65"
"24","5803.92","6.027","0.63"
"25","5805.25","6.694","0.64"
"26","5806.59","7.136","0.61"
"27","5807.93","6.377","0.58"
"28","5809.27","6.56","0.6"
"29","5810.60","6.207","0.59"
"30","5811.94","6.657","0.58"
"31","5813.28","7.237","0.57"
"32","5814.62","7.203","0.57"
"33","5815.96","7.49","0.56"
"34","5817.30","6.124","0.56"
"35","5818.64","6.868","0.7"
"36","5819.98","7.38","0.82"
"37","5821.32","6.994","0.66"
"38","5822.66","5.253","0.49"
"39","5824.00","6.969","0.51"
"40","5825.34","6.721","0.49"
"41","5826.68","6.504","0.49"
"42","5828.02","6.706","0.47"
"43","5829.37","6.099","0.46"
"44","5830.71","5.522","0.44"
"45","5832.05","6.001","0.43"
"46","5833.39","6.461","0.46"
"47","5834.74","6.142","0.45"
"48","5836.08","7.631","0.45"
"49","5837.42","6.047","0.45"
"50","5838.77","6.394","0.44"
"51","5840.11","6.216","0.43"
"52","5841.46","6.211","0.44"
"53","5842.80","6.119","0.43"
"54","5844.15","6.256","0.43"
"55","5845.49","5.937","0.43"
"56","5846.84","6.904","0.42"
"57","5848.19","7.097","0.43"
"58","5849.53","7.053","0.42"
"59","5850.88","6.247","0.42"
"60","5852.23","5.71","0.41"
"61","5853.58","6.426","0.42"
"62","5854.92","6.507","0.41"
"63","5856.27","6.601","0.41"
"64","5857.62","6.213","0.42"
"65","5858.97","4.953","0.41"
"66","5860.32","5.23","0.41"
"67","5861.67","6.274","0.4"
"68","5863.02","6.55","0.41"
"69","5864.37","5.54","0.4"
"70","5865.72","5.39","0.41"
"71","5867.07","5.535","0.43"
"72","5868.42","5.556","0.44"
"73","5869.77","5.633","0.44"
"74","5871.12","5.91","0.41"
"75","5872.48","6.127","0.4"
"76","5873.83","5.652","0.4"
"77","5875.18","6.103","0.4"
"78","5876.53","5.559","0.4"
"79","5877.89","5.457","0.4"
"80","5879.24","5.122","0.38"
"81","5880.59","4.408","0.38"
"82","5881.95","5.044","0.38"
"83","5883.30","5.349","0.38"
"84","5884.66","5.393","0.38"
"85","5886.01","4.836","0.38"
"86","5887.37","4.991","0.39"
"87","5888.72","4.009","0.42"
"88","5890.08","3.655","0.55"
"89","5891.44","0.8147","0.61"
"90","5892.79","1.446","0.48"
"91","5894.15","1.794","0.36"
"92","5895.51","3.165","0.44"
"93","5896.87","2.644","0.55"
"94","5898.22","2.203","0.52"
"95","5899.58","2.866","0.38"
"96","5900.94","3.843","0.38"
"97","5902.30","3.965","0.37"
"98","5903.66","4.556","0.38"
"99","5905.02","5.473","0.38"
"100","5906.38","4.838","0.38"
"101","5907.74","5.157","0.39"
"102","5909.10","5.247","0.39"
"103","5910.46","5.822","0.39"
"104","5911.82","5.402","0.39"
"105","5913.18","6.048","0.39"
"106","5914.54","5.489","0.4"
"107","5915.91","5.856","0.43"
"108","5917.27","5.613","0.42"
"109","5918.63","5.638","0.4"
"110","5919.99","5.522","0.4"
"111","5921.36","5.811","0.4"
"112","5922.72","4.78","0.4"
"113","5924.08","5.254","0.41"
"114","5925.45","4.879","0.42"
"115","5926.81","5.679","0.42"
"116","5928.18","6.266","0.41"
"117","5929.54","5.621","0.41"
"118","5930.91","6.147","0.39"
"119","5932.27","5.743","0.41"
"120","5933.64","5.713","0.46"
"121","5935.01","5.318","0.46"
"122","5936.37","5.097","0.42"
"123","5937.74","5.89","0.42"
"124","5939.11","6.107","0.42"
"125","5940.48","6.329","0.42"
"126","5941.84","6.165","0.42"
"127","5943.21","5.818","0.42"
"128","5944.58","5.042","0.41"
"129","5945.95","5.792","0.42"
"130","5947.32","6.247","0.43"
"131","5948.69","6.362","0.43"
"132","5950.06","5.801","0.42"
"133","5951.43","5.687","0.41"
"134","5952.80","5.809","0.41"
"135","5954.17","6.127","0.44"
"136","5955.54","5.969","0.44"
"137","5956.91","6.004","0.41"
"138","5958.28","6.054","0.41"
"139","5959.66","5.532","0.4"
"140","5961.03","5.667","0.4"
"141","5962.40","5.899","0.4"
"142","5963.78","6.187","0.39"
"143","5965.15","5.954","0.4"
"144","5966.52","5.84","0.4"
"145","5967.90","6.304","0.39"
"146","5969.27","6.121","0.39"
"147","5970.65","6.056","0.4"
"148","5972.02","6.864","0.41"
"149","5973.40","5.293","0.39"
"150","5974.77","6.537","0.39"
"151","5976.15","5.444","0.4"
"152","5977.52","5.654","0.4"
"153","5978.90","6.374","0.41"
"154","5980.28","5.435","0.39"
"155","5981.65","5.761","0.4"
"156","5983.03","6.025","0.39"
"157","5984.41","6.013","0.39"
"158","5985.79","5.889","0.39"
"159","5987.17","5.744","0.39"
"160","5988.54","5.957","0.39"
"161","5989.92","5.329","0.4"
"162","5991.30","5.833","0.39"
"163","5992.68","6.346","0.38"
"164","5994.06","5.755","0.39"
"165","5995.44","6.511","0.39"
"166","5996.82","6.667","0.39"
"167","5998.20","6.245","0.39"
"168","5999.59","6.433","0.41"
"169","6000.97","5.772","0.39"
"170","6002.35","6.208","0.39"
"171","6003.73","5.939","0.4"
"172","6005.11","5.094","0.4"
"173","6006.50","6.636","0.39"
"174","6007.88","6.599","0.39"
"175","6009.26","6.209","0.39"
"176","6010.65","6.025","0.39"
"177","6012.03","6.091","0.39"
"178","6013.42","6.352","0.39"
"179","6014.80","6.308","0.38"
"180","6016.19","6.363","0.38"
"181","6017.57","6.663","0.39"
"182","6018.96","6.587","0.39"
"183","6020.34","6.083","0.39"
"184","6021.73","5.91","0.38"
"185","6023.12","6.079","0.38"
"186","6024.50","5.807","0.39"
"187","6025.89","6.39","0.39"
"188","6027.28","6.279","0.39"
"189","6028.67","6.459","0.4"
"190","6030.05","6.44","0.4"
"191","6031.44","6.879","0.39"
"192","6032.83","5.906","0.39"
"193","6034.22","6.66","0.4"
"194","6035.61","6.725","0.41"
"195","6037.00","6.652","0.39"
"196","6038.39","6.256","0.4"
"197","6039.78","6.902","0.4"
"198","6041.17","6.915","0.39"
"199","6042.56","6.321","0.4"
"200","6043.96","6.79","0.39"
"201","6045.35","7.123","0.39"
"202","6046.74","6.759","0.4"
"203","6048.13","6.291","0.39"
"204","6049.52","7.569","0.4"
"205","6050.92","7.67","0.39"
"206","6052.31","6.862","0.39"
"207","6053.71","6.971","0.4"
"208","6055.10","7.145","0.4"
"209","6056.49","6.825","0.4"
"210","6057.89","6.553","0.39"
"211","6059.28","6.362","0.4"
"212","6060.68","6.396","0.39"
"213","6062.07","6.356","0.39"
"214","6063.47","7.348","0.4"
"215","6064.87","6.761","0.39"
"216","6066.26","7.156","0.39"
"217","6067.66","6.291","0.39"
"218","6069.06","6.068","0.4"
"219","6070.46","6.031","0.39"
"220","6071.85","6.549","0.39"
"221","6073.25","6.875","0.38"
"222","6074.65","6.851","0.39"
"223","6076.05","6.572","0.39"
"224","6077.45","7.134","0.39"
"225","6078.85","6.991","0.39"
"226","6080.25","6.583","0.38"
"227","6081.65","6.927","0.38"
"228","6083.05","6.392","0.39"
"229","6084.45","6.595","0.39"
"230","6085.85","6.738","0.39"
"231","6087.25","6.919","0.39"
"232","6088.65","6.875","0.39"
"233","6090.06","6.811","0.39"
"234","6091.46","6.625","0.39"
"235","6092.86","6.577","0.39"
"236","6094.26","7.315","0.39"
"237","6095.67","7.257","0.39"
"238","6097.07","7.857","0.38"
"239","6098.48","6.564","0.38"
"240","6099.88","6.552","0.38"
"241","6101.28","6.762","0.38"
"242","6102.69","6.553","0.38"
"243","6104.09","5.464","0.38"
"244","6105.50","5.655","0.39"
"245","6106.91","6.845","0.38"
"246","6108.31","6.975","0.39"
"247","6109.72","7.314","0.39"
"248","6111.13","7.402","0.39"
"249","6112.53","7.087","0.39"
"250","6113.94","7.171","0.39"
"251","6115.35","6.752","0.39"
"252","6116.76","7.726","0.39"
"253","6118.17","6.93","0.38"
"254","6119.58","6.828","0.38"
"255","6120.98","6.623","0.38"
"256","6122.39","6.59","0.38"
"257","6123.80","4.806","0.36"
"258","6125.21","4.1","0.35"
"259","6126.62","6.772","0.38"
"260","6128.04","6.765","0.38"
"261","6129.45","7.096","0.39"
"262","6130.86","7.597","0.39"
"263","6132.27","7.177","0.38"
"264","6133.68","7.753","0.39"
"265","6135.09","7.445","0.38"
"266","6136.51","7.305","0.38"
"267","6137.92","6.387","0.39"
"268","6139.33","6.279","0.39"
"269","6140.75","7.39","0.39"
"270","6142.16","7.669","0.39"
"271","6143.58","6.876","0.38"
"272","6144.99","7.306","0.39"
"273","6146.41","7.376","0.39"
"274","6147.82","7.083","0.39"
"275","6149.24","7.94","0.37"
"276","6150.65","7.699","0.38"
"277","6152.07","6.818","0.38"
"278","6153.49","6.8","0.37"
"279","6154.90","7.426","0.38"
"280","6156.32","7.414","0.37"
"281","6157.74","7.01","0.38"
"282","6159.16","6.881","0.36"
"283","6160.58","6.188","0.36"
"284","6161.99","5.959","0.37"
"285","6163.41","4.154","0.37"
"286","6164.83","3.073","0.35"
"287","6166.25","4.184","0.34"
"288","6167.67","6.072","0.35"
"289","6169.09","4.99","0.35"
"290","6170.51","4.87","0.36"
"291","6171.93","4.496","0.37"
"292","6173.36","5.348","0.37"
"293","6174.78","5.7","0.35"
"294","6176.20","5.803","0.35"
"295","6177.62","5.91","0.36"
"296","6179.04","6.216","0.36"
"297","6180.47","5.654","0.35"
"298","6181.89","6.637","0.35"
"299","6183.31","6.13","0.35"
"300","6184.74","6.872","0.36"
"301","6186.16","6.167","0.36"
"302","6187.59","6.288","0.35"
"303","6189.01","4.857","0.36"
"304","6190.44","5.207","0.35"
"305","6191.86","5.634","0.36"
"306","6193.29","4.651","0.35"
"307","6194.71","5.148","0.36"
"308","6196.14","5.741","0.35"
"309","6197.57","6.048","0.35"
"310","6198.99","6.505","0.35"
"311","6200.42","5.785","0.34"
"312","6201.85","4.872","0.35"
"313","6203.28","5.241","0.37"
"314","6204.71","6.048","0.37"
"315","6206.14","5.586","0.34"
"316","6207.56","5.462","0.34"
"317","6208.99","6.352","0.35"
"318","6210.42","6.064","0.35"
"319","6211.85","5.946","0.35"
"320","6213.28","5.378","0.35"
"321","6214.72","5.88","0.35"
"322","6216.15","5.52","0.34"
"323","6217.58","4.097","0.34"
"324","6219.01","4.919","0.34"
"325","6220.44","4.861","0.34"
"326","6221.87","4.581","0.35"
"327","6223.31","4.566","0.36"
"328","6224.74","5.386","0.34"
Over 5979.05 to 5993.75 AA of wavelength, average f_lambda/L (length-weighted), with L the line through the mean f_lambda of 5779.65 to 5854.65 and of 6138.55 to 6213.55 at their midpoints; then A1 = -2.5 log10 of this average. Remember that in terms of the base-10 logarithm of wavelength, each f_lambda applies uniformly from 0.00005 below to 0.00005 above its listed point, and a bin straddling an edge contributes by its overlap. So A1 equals 0.08 mag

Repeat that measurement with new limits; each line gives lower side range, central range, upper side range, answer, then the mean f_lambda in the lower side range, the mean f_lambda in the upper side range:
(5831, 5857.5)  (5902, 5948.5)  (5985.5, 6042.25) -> 0.14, 6.4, 6.25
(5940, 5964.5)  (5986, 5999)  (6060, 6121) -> 0.02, 5.91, 6.78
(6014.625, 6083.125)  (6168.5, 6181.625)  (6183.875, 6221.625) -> 0.05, 6.62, 5.57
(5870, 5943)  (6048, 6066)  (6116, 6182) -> -0.18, 4.95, 6.4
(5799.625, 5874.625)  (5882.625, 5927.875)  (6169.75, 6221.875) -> 0.34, 6.33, 5.59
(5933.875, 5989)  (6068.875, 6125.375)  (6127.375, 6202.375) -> -0.10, 5.9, 6.24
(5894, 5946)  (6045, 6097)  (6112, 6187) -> -0.14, 5.12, 6.44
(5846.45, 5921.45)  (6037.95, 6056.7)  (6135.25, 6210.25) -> -0.22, 5.1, 6.08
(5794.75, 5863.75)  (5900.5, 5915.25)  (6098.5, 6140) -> 0.27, 6.48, 6.71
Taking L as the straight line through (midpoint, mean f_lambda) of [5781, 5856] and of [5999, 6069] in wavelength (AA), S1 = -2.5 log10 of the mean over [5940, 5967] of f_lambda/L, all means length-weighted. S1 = 0.10 mag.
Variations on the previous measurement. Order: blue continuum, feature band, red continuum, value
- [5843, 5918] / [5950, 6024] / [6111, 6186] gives -0.07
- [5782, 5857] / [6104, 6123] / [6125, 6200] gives -0.09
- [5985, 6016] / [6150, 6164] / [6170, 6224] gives -0.17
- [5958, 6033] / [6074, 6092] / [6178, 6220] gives -0.15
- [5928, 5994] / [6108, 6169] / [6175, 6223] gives -0.17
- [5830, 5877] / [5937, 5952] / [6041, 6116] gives 0.08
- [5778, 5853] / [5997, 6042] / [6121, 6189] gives 0.02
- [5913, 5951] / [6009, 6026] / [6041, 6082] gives 0.03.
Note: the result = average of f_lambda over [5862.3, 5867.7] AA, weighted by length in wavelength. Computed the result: 5.76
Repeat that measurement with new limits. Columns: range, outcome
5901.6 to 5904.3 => 4.25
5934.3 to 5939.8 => 5.6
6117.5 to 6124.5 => 6.36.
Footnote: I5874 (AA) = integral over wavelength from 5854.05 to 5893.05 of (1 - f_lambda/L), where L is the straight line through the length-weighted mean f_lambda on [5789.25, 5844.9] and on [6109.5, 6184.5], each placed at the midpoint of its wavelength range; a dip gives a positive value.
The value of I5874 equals 7.86 AA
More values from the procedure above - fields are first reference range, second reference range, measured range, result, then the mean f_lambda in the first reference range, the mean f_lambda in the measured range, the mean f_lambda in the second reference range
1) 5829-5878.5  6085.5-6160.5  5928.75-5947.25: 1.66 AA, 6.09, 5.77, 6.9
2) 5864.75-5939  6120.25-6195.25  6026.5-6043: -2.73 AA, 4.93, 6.54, 6.24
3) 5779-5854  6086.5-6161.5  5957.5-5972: 1.51 AA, 6.52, 6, 6.89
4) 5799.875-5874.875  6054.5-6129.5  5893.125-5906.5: 6.22 AA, 6.32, 3.43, 6.68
